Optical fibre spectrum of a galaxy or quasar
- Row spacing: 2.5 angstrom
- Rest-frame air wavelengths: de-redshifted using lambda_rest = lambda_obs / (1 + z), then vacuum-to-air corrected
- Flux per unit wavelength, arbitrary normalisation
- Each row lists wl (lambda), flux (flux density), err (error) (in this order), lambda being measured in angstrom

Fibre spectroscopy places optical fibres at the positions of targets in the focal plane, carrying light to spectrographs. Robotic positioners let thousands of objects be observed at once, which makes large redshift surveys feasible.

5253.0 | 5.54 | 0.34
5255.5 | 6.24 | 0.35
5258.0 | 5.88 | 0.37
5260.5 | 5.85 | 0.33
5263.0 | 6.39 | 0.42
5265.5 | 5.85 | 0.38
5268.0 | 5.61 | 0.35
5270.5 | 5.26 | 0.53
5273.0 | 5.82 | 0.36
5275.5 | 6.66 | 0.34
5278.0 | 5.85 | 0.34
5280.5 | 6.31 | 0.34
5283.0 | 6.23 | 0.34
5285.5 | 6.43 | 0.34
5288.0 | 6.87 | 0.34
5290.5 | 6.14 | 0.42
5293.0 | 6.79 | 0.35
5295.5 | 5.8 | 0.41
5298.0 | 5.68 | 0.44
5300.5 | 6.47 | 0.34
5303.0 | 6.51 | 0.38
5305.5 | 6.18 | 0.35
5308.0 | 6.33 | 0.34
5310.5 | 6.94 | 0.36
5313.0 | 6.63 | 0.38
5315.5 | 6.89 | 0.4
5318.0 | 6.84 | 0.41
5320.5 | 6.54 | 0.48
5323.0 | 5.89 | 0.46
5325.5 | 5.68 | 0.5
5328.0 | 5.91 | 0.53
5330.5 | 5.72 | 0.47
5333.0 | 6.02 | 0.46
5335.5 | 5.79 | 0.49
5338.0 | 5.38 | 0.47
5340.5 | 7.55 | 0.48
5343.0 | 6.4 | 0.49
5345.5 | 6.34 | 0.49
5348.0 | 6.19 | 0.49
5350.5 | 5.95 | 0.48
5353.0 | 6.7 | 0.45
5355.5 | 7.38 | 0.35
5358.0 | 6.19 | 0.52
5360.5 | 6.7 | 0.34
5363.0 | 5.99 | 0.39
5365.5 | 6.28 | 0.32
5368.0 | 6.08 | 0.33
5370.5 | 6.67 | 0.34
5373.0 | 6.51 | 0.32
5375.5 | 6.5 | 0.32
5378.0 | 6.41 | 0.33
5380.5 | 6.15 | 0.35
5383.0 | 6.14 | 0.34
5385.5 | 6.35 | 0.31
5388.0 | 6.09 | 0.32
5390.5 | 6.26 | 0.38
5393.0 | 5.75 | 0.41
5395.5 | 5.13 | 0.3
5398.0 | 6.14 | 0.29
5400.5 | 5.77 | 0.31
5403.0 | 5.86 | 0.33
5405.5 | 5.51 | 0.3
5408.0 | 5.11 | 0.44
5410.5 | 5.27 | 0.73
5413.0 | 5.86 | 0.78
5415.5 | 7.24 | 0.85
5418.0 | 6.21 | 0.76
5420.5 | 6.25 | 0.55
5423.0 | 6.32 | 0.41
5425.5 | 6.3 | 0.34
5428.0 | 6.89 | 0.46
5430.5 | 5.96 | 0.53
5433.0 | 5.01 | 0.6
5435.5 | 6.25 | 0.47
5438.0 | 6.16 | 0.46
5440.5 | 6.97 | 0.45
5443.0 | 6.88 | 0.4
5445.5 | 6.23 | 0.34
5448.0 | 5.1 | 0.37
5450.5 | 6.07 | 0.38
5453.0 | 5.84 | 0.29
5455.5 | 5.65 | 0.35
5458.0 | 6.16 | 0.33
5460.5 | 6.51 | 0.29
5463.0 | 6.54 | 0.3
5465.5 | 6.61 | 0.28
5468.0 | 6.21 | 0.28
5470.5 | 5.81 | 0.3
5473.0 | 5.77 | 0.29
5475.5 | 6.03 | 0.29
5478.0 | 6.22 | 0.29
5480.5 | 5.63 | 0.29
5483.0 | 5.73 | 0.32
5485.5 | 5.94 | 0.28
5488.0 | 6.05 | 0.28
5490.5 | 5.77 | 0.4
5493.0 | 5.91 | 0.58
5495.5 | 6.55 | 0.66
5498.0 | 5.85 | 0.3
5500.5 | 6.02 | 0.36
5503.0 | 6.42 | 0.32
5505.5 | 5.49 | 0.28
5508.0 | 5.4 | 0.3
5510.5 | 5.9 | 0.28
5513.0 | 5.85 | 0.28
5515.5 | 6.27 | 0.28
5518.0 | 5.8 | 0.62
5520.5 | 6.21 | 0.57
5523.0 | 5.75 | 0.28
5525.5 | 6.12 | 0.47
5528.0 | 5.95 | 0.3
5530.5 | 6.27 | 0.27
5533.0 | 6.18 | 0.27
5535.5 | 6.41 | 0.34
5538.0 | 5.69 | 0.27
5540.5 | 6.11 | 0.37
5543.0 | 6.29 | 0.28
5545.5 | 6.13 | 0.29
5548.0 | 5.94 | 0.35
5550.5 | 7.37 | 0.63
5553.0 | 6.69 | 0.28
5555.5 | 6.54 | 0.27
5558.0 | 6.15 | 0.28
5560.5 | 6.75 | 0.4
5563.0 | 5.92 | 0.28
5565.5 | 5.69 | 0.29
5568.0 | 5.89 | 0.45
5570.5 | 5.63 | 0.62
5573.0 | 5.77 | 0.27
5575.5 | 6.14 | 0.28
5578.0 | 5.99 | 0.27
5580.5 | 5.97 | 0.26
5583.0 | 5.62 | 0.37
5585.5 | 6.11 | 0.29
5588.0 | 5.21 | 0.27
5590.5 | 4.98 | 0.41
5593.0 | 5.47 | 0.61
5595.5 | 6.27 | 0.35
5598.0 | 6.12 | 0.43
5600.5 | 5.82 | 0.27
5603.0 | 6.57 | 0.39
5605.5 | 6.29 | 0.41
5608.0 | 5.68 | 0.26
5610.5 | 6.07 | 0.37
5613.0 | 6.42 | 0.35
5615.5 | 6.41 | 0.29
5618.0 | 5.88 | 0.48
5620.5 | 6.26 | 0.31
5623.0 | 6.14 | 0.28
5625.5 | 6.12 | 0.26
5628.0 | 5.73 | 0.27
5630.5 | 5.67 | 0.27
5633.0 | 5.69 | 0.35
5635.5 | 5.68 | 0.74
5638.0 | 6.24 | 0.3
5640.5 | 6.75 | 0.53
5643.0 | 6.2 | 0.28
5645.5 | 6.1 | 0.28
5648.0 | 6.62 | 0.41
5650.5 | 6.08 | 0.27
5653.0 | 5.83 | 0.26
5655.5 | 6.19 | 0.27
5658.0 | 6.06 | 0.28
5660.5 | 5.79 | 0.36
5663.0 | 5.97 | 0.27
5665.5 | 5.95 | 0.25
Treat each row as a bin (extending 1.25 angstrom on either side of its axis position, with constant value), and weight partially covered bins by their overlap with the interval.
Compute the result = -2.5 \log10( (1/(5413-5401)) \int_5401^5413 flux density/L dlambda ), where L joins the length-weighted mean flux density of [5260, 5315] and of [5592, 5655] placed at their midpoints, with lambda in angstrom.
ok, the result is 0.13 mag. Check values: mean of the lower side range 6.22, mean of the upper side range 6.09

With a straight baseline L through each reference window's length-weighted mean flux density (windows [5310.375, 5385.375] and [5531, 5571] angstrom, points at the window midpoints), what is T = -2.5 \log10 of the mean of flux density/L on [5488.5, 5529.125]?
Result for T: 0.05 mag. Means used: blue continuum 6.34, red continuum 6.22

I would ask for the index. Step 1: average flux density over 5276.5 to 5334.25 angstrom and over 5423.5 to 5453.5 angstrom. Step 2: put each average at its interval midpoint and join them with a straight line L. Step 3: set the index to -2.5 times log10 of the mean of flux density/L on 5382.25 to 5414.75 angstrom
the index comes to 0.07 mag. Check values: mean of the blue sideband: 6.29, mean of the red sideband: 6.15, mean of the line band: 5.8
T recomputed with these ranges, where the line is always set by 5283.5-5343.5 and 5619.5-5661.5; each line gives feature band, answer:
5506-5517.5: 0.060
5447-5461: 0.060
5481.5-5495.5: 0.044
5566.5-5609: 0.046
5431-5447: -0.001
